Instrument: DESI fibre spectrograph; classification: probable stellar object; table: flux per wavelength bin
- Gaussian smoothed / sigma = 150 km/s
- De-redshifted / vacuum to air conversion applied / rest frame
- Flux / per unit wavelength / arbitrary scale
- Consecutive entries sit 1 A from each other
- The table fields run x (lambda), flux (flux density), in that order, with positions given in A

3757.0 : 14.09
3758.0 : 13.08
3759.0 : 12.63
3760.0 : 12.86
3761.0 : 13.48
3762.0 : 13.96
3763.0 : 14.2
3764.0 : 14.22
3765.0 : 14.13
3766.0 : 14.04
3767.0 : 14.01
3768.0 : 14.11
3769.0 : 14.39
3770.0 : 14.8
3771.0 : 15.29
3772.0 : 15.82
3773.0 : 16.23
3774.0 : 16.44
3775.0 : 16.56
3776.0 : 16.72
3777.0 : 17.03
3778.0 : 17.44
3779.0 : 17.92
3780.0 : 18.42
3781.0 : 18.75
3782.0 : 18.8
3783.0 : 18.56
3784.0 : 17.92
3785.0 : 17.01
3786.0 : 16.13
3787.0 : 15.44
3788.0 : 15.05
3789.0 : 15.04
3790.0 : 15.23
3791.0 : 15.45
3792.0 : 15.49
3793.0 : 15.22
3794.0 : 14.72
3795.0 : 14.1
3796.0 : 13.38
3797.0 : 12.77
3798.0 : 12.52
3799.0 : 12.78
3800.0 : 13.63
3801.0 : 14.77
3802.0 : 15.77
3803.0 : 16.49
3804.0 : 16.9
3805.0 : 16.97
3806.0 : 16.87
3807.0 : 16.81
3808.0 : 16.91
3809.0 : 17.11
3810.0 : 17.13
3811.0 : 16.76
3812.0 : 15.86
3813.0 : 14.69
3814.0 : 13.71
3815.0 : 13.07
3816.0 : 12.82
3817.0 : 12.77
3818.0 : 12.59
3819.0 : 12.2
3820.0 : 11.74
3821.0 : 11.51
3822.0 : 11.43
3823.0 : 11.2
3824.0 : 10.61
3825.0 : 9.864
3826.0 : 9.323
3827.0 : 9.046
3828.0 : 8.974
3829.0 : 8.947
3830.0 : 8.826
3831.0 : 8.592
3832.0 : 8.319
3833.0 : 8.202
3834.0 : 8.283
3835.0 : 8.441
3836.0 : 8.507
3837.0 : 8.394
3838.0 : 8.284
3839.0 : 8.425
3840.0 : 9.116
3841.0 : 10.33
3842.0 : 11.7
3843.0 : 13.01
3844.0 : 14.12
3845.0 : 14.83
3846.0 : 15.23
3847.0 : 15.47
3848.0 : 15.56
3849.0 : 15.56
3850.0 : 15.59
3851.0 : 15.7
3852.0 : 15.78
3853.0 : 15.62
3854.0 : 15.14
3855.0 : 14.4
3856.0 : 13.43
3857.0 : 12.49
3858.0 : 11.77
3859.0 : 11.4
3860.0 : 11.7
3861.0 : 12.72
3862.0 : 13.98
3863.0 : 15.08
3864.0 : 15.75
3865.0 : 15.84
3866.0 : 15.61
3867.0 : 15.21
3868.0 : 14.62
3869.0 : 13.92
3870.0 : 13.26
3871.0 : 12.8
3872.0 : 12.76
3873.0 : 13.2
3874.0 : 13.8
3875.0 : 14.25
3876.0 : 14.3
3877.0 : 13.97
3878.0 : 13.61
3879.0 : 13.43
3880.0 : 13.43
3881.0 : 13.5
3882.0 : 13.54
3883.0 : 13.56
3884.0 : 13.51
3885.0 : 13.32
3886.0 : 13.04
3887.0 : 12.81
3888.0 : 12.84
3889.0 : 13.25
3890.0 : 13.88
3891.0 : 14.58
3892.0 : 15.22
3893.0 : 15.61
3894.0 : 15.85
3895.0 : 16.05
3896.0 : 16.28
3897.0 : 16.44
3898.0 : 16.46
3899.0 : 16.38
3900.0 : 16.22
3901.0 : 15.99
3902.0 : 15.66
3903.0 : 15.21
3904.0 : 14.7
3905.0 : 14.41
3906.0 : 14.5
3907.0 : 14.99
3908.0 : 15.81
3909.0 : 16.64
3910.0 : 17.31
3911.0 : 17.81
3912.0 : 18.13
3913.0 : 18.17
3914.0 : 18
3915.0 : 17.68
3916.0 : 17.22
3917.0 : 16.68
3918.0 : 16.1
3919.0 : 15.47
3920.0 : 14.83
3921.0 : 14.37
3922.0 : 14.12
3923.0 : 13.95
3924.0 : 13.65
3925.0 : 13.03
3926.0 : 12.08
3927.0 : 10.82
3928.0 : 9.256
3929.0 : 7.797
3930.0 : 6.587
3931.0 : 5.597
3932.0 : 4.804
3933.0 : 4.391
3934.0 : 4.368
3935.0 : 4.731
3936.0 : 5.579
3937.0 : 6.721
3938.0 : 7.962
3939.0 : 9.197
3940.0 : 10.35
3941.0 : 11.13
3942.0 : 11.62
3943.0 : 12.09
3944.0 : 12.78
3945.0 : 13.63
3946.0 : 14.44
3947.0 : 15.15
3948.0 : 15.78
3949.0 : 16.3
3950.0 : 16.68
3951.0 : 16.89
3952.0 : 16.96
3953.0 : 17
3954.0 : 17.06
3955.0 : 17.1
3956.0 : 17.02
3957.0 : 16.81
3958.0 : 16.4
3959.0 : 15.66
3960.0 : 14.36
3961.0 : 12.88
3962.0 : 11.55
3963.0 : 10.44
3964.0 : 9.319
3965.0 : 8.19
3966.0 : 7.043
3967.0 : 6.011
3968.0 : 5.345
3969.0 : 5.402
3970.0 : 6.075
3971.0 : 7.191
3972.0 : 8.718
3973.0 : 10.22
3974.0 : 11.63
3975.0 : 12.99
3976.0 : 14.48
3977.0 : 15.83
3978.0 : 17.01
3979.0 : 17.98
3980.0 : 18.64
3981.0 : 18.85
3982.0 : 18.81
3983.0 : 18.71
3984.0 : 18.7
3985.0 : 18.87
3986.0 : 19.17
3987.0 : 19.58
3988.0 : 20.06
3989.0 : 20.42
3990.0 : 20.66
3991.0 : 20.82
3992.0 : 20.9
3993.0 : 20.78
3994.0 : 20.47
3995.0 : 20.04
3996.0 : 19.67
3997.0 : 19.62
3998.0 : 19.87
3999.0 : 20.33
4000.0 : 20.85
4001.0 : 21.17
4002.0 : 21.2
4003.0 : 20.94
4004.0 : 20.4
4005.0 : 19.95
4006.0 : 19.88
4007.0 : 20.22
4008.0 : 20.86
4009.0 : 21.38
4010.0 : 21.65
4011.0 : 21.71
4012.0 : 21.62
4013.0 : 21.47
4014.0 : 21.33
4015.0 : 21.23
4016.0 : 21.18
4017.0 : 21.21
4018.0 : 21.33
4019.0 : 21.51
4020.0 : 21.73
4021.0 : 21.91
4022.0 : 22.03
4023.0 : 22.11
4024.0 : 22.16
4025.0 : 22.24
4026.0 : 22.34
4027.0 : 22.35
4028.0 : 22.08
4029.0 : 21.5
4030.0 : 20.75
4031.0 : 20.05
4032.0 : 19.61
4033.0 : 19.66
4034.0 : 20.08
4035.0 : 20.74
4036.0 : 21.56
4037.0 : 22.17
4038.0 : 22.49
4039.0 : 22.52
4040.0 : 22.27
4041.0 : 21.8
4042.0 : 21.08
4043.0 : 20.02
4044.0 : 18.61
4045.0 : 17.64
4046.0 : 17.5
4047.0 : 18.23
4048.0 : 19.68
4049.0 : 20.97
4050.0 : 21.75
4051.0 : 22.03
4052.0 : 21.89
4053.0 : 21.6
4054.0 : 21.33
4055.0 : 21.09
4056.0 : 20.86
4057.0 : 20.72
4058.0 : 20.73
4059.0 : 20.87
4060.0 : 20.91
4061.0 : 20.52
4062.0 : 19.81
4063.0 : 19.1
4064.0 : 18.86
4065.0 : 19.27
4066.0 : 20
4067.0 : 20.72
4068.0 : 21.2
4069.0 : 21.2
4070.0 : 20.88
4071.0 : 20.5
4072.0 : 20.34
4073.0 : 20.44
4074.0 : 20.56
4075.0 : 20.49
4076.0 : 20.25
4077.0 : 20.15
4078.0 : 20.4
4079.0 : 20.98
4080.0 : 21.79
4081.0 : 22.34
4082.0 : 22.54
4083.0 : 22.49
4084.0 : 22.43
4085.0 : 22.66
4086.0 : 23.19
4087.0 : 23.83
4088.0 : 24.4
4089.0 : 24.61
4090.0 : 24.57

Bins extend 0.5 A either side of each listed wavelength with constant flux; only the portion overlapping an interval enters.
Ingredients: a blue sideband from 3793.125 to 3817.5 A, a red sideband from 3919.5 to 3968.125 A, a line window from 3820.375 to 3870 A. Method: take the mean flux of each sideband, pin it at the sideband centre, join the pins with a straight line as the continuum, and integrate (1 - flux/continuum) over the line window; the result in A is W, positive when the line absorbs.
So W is 6.4 A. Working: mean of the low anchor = 15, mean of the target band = 12.2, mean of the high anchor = 11.7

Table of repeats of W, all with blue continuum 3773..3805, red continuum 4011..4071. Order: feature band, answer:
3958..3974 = 8.1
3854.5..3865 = 2.4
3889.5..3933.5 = 9.6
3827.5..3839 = 5.7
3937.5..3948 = 3.8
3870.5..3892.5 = 5.2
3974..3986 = 1.5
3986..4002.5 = -0.3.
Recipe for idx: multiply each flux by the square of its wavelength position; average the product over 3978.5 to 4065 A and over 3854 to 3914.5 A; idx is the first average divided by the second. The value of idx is 1.5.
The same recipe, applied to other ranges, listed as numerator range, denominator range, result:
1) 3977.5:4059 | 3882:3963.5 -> 1.58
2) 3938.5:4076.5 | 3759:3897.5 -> 1.45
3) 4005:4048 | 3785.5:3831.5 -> 1.72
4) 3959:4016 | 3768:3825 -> 1.23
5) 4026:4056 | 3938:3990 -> 1.54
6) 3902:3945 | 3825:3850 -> 1.21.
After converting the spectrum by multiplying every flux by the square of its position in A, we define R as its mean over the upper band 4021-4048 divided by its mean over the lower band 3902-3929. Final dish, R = 1.47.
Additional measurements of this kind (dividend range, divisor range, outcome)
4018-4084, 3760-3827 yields 1.61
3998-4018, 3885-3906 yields 1.48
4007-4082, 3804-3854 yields 1.86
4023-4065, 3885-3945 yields 1.69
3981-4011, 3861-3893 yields 1.54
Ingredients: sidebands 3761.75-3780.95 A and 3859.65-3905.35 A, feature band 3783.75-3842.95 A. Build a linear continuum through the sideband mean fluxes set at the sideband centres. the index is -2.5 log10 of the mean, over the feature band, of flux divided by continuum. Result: 0.18 mag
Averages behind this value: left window 15.7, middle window 12.9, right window 14.4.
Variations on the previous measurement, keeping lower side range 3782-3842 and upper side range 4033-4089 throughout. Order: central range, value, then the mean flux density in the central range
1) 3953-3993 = 0.24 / 14.6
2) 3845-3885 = 0.04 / 14.1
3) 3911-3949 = 0.36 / 12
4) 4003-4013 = -0.09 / 20.9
